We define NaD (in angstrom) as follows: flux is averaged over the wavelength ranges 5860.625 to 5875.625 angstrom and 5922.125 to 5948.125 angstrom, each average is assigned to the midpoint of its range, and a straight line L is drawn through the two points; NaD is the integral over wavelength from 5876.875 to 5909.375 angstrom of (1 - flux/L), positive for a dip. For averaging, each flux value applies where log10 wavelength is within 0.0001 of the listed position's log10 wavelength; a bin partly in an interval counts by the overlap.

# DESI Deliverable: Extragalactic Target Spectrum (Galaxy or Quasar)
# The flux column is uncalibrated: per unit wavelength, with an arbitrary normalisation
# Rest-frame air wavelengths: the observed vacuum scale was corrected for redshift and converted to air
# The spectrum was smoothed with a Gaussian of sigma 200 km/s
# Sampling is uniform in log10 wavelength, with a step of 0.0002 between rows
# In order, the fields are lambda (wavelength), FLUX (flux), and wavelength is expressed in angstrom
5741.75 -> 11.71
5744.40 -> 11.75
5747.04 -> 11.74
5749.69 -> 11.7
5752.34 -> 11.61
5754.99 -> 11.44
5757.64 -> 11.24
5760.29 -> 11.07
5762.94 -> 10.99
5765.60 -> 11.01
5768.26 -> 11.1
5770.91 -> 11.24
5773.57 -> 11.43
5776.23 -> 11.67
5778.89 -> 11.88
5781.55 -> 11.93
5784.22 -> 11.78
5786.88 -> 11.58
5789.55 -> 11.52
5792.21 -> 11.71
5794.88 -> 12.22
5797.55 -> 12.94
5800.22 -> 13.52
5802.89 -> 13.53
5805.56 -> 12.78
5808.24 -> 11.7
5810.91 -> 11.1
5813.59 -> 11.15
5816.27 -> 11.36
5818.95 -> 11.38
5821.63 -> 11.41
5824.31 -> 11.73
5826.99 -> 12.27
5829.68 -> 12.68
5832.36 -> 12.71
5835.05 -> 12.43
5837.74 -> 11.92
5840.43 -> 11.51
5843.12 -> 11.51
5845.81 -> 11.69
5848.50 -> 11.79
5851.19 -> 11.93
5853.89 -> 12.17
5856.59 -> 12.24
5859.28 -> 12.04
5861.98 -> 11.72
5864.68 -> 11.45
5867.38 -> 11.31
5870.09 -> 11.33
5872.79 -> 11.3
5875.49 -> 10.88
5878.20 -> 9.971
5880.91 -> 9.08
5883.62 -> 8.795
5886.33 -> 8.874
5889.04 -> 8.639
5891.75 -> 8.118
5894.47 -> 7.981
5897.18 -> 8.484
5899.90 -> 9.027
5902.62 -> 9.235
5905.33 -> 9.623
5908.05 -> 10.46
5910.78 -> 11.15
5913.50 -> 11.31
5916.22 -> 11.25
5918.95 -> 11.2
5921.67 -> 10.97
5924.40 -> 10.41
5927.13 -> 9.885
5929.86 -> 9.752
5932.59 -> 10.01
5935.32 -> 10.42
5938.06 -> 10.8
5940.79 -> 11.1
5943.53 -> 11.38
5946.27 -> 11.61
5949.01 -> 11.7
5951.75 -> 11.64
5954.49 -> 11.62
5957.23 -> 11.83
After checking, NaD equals 6.06 angstrom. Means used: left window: 11.4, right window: 10.6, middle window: 9.02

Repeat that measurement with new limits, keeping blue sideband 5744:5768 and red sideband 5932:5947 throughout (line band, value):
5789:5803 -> -1.6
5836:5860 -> -1.6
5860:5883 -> 0.5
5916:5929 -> 0.3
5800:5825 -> -1.5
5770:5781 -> -0.3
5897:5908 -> 1.7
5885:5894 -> 2.1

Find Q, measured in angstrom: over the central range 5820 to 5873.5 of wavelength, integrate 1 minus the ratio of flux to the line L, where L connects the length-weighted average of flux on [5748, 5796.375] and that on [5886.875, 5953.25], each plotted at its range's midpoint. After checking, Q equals -4.9 angstrom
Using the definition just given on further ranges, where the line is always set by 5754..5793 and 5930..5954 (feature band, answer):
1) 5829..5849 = -1.3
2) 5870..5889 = 2.3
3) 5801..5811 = -1.0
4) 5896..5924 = 2.1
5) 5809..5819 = 0.1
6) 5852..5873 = -0.9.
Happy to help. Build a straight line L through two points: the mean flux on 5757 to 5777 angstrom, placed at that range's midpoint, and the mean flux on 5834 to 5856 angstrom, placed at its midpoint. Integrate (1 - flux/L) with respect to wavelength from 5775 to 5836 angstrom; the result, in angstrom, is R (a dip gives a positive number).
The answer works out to -2.7 angstrom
